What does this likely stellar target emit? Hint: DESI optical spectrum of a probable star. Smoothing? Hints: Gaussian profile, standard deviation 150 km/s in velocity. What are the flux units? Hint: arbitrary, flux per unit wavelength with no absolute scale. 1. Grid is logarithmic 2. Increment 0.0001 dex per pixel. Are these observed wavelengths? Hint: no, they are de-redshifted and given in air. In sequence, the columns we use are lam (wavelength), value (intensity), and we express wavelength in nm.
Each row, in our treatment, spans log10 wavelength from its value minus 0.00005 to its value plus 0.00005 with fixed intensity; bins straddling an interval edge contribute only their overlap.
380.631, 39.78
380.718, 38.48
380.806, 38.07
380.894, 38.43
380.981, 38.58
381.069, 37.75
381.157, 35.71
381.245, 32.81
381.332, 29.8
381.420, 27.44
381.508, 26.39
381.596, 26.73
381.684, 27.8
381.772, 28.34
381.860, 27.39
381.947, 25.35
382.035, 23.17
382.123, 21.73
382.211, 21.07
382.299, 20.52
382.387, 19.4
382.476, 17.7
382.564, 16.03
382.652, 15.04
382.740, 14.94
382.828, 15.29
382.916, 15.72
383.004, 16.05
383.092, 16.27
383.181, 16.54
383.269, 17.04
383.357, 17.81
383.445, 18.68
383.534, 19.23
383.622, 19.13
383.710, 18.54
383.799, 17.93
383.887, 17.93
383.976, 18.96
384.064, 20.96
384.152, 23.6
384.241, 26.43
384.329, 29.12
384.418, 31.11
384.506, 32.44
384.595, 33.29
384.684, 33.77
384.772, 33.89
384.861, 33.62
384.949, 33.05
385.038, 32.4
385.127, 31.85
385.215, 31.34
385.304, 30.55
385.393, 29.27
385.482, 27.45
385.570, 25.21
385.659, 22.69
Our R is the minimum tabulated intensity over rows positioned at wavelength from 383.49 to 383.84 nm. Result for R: 17.93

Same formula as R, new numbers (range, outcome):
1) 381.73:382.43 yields 19.4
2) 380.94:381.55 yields 26.39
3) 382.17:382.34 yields 20.52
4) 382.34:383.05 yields 14.94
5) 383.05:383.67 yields 16.27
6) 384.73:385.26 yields 31.34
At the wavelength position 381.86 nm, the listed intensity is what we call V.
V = 27.39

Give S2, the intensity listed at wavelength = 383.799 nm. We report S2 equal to 17.93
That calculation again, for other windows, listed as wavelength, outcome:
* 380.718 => 38.48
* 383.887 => 17.93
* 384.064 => 20.96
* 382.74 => 14.94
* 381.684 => 27.8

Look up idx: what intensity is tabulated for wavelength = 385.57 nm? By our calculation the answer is 25.21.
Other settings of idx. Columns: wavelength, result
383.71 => 18.54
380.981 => 38.58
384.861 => 33.62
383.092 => 16.27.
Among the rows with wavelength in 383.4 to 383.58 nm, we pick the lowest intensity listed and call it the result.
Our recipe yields 18.68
